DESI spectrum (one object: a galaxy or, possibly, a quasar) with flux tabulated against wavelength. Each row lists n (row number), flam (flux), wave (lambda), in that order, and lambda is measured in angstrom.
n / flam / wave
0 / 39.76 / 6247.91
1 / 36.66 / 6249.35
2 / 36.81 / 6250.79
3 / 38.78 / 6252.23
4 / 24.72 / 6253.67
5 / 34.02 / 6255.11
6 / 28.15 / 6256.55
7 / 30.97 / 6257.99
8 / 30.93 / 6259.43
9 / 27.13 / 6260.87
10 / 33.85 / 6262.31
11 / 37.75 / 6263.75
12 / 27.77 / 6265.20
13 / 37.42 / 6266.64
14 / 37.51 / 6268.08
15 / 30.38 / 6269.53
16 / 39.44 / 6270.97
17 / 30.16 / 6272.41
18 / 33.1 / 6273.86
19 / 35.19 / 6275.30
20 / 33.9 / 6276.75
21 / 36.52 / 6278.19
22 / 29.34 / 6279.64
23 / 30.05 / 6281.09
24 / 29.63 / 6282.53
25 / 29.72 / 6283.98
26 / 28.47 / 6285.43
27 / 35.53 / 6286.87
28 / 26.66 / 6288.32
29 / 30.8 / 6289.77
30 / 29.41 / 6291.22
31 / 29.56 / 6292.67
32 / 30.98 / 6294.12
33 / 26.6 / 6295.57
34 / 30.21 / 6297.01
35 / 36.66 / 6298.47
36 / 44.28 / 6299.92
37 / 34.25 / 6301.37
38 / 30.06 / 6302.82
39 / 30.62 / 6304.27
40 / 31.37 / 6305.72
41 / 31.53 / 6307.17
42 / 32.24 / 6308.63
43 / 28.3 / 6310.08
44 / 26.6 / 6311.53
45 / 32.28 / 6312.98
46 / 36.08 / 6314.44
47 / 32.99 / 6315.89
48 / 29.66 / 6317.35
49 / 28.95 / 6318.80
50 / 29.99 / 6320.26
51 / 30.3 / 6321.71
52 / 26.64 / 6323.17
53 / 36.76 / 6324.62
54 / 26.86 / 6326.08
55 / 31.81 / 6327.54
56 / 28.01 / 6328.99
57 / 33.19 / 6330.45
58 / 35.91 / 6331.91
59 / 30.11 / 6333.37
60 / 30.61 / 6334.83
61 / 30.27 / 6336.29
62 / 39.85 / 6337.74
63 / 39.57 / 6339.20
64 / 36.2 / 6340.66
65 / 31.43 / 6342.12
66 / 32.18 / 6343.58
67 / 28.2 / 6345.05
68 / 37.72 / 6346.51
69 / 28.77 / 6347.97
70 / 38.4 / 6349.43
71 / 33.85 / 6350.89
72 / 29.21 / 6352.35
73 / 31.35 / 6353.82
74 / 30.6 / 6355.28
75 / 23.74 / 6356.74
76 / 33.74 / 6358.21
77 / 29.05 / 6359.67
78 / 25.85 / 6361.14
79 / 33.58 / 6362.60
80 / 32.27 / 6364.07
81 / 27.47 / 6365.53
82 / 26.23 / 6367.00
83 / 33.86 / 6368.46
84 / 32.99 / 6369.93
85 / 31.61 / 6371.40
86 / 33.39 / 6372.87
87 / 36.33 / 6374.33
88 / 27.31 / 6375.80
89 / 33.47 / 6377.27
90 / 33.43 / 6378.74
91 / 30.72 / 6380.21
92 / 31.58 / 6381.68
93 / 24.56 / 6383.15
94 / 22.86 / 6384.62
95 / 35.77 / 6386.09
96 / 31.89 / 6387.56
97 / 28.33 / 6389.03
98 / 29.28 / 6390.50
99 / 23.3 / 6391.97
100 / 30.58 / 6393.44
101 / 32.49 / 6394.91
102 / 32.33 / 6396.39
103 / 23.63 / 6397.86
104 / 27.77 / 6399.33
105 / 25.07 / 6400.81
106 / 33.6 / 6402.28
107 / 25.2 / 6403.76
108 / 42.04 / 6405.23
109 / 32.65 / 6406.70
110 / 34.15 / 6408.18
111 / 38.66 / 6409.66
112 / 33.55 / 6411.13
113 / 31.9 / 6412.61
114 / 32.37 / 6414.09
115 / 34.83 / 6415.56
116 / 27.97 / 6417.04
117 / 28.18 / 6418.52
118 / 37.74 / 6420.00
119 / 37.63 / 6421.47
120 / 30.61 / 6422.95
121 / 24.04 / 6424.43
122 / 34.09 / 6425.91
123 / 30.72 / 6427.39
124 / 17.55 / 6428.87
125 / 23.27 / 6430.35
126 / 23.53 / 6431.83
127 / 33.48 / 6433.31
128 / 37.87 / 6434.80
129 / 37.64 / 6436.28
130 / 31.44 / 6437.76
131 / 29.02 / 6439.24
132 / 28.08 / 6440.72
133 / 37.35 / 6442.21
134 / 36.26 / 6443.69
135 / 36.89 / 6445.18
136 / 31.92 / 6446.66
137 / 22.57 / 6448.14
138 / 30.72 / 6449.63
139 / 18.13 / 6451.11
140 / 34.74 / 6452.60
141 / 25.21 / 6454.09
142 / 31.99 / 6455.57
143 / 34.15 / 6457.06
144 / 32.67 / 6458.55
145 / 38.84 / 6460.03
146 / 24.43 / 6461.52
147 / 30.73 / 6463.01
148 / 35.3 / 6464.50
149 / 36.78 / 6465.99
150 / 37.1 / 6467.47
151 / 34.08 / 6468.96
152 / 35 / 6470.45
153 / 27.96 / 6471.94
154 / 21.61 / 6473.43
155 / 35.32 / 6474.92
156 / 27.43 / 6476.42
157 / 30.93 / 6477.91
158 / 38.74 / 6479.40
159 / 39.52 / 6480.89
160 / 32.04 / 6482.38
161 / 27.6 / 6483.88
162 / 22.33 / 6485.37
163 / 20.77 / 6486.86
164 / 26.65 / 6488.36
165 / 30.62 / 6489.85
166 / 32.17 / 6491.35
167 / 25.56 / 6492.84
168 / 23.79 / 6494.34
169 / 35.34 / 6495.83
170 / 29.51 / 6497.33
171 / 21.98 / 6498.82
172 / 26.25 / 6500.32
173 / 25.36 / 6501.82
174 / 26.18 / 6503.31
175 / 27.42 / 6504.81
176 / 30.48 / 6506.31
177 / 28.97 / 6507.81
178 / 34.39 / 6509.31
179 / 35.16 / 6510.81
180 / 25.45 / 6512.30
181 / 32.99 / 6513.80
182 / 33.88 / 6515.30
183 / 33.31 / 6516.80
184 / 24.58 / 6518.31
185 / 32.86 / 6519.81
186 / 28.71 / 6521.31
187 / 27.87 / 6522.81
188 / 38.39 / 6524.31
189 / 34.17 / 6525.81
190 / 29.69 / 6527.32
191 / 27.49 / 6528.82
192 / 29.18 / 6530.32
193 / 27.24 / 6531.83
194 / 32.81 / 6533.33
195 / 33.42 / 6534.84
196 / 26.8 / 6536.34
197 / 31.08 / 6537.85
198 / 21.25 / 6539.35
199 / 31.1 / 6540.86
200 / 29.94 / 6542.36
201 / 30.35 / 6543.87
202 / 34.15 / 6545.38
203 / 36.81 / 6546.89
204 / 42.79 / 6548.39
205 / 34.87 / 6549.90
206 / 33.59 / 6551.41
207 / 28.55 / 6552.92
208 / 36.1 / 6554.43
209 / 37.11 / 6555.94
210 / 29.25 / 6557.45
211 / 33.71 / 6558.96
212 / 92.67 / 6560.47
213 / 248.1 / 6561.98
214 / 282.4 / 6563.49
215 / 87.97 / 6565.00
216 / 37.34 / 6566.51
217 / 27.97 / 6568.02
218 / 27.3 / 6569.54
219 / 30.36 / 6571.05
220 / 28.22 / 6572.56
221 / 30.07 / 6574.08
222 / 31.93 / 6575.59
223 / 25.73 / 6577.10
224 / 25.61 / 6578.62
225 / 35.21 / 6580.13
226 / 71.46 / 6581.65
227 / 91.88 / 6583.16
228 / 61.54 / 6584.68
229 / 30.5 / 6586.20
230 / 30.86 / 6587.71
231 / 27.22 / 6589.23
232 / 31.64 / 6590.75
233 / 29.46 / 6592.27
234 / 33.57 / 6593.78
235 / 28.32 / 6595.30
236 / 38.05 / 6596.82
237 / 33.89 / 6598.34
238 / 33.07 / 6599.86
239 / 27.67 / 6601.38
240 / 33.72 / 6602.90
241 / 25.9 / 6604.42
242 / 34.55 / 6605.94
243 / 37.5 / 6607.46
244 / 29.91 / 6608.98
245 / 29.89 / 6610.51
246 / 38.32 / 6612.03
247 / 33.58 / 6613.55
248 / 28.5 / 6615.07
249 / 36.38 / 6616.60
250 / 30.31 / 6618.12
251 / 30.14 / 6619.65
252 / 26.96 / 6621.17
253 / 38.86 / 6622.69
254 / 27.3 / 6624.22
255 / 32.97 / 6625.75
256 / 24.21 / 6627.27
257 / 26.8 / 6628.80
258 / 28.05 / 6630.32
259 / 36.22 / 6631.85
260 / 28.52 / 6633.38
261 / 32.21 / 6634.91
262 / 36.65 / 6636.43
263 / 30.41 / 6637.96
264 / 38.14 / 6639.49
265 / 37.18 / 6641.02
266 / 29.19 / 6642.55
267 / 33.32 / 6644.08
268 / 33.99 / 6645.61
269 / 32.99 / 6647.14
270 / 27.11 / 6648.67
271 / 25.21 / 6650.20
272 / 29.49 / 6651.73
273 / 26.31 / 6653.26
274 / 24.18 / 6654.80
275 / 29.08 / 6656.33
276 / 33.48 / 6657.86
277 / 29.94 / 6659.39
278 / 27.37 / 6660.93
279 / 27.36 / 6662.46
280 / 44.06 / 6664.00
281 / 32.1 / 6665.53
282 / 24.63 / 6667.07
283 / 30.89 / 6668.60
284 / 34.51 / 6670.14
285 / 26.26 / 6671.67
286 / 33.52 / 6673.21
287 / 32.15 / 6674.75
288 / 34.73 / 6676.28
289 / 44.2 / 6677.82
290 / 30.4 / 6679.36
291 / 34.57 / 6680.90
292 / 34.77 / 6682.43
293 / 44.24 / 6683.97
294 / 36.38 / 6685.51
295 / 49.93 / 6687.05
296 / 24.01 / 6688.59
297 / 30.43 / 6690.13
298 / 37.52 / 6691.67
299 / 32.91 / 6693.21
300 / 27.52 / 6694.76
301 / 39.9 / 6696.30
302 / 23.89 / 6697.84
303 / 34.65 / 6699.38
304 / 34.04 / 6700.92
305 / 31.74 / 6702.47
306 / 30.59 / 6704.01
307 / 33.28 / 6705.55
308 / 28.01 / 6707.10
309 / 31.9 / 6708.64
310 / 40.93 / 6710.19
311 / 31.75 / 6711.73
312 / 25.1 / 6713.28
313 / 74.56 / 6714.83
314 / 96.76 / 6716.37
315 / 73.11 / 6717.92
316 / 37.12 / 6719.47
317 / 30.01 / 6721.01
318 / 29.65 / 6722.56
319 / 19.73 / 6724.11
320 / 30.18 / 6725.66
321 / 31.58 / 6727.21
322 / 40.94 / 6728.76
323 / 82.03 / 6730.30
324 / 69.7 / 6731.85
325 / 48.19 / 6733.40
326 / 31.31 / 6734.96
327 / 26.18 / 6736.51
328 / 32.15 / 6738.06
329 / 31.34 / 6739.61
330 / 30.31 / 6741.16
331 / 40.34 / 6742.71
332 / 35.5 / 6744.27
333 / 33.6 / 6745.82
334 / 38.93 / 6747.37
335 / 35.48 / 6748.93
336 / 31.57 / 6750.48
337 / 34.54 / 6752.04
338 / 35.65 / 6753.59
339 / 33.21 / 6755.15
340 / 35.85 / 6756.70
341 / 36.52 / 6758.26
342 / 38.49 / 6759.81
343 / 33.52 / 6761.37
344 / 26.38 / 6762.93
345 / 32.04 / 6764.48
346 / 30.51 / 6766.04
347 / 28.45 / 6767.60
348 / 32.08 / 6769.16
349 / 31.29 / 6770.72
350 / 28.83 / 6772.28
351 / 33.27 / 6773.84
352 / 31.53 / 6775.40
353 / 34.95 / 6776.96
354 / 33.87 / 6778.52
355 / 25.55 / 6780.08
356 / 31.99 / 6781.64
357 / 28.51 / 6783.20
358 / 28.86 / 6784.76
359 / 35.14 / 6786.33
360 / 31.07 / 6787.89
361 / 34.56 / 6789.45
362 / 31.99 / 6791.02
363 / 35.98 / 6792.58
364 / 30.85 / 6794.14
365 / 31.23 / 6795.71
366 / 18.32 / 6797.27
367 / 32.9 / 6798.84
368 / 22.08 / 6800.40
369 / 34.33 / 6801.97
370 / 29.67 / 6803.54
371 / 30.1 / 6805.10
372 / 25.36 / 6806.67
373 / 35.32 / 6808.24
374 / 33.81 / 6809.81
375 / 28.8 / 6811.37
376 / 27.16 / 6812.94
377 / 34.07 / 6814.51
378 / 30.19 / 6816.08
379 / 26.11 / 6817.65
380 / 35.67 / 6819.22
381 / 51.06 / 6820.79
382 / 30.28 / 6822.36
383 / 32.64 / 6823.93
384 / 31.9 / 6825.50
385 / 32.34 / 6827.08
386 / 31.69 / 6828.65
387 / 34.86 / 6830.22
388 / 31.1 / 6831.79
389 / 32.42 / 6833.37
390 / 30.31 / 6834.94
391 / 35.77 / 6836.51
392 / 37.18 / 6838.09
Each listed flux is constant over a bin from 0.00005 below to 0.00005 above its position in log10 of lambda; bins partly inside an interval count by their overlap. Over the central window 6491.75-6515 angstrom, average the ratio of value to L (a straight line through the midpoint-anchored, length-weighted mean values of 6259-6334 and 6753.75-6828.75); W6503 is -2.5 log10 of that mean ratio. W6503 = 0.11 mag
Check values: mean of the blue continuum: 31.8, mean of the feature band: 28.8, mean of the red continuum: 31.7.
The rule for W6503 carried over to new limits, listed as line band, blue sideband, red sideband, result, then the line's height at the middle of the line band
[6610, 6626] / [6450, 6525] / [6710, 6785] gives 0.06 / 33.8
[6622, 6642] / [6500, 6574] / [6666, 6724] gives 0.22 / 39.3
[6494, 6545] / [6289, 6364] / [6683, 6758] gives 0.18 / 34.9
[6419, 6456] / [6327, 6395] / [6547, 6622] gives 0.19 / 36.4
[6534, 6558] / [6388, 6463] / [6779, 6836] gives -0.05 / 31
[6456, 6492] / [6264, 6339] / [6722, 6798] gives 0.05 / 32.8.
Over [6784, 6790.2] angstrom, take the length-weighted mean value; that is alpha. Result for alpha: 32.4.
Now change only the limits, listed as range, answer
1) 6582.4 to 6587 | 61.1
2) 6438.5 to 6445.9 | 33.5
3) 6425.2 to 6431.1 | 26.4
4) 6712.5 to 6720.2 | 61.4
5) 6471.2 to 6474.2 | 24.9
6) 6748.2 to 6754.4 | 34.3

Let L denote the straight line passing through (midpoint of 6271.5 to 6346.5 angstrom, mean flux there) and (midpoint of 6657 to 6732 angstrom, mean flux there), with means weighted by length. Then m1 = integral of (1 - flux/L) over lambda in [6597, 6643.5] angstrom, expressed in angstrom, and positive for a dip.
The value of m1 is 5.4 angstrom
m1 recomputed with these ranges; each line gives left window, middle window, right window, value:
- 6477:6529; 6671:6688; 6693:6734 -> 1.3 angstrom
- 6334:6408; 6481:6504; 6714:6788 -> 4.0 angstrom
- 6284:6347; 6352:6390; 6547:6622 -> 4.7 angstrom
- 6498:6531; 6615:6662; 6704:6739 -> 8.4 angstrom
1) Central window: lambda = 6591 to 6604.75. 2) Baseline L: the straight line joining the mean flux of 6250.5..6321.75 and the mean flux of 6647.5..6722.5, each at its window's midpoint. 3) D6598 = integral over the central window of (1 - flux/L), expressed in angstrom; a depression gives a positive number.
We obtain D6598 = 1.1 angstrom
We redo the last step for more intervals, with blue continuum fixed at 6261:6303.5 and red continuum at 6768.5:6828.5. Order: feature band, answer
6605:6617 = -0.6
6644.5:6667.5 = 1.3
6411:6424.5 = 0.0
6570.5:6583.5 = -3.2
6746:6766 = -1.7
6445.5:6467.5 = 0.8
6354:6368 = 1.3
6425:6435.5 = 1.2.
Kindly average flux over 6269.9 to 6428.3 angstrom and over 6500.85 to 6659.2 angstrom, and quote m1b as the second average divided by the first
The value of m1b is 1.2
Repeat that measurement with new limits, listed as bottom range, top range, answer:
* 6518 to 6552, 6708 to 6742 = 1.37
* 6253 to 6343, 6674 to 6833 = 1.09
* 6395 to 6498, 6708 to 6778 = 1.23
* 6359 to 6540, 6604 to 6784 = 1.13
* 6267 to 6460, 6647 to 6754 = 1.15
